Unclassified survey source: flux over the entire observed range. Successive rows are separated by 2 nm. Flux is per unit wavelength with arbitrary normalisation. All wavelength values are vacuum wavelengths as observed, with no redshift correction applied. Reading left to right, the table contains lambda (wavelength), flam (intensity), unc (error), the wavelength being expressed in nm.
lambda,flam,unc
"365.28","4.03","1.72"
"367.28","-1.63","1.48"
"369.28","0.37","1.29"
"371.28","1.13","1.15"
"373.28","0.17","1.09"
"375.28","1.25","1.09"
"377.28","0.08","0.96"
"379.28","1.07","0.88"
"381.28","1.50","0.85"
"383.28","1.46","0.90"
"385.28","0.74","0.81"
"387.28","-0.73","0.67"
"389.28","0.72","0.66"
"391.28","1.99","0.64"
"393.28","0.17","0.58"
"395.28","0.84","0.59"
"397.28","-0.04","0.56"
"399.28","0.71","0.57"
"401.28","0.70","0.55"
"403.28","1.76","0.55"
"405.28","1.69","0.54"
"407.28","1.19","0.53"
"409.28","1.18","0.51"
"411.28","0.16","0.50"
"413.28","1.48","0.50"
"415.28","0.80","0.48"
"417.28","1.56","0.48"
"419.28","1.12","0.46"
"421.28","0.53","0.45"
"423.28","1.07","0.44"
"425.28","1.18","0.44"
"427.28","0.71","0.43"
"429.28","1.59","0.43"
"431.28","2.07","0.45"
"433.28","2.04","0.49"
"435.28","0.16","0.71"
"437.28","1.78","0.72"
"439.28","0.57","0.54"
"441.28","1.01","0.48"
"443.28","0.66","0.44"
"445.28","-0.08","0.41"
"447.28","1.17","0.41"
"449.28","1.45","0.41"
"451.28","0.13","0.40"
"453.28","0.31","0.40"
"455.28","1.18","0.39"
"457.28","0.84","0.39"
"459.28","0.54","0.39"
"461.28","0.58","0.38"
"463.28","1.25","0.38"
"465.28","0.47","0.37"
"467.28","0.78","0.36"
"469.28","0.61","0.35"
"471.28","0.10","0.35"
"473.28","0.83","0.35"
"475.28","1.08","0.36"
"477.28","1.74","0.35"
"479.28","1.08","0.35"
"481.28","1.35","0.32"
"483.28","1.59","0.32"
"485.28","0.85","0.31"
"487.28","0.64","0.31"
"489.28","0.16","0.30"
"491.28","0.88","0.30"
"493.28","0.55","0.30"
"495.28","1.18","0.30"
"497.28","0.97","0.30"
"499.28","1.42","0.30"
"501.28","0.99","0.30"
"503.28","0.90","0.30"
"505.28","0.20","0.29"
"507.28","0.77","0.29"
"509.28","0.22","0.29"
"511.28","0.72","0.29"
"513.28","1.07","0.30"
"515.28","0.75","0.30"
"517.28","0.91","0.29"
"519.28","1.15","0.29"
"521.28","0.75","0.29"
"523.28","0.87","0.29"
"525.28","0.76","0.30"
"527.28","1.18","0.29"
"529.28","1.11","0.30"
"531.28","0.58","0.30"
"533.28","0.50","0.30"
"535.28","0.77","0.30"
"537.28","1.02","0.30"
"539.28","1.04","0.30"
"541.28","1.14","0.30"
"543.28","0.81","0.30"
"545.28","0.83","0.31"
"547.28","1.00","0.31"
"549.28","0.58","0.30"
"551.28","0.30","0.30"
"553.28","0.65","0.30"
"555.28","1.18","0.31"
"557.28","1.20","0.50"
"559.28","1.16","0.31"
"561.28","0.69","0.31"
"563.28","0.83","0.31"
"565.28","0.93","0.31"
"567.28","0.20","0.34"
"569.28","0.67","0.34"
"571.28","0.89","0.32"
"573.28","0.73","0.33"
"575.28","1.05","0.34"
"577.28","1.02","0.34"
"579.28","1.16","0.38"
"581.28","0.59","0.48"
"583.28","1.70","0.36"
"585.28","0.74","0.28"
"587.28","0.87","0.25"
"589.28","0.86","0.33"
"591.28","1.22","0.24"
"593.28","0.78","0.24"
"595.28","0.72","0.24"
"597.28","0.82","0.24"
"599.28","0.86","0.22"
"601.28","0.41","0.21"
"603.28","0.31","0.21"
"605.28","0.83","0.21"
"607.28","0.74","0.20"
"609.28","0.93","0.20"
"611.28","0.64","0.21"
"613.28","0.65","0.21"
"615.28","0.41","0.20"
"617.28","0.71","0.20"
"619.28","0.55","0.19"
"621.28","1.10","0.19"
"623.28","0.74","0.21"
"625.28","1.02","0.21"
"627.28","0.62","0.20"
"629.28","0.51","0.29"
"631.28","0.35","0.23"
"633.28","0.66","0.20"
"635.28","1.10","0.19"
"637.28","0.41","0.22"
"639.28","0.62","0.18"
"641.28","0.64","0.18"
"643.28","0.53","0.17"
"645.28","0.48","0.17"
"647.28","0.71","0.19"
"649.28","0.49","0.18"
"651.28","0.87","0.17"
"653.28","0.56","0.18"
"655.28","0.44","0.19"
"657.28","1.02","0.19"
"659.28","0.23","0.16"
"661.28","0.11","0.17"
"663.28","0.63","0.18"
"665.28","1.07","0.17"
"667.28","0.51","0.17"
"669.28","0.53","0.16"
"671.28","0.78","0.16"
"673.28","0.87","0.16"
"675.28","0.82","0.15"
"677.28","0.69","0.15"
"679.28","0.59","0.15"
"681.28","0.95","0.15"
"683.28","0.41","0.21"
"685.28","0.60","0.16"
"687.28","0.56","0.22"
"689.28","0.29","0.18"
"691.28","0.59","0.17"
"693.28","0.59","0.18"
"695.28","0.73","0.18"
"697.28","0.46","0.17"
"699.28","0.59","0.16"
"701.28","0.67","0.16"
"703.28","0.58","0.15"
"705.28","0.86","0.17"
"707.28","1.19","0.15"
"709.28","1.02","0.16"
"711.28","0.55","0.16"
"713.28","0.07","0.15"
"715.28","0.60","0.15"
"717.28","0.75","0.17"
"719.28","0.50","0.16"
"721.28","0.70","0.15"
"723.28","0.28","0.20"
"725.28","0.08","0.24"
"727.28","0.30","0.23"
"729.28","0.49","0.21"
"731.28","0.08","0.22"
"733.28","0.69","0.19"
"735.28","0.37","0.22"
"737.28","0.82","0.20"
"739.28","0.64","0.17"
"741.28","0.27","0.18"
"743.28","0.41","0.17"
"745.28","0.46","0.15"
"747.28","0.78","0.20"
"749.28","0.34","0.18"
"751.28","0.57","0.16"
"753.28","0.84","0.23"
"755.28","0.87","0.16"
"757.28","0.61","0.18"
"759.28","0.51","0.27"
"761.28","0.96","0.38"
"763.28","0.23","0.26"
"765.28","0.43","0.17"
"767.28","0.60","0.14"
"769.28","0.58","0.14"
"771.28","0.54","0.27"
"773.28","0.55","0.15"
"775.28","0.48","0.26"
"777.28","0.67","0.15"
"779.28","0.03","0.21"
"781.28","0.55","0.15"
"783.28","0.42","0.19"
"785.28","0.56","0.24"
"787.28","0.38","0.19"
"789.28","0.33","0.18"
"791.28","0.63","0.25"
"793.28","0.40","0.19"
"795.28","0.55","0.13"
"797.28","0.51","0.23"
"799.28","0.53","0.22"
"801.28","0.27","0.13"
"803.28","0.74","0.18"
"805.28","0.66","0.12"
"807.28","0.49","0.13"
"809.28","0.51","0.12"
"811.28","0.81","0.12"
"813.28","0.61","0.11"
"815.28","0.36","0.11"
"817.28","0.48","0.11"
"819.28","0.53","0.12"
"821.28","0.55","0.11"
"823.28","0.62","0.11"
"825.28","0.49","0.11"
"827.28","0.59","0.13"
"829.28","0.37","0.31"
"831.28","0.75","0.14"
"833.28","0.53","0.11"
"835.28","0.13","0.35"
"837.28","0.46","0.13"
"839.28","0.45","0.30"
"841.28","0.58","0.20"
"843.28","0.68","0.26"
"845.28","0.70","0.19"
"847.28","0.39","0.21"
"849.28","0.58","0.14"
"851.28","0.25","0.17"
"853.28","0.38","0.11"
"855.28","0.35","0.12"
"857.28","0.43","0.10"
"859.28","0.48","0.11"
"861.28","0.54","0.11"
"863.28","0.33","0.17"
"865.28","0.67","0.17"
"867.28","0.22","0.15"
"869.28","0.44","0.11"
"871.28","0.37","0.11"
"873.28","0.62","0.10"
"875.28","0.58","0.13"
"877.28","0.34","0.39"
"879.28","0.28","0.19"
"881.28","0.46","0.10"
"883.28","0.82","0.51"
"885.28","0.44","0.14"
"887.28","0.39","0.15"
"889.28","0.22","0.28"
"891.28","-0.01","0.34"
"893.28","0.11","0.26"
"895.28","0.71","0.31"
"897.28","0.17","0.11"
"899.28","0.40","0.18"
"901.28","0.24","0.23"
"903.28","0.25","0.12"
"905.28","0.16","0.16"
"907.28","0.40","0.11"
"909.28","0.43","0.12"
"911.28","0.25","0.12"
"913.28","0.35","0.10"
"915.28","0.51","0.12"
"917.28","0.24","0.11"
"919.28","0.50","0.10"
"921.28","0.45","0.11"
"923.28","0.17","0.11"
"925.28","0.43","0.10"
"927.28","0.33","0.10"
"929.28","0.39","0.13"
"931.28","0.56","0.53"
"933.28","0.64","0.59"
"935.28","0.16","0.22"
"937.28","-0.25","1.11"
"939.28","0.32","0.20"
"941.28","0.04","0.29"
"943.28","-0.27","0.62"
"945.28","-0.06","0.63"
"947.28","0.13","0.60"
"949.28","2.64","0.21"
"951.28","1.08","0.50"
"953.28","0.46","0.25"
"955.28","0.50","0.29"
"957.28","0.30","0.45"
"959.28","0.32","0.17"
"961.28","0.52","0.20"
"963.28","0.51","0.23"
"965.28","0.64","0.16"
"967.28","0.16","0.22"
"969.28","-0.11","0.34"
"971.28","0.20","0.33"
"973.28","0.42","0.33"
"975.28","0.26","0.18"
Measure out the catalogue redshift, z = 1.546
